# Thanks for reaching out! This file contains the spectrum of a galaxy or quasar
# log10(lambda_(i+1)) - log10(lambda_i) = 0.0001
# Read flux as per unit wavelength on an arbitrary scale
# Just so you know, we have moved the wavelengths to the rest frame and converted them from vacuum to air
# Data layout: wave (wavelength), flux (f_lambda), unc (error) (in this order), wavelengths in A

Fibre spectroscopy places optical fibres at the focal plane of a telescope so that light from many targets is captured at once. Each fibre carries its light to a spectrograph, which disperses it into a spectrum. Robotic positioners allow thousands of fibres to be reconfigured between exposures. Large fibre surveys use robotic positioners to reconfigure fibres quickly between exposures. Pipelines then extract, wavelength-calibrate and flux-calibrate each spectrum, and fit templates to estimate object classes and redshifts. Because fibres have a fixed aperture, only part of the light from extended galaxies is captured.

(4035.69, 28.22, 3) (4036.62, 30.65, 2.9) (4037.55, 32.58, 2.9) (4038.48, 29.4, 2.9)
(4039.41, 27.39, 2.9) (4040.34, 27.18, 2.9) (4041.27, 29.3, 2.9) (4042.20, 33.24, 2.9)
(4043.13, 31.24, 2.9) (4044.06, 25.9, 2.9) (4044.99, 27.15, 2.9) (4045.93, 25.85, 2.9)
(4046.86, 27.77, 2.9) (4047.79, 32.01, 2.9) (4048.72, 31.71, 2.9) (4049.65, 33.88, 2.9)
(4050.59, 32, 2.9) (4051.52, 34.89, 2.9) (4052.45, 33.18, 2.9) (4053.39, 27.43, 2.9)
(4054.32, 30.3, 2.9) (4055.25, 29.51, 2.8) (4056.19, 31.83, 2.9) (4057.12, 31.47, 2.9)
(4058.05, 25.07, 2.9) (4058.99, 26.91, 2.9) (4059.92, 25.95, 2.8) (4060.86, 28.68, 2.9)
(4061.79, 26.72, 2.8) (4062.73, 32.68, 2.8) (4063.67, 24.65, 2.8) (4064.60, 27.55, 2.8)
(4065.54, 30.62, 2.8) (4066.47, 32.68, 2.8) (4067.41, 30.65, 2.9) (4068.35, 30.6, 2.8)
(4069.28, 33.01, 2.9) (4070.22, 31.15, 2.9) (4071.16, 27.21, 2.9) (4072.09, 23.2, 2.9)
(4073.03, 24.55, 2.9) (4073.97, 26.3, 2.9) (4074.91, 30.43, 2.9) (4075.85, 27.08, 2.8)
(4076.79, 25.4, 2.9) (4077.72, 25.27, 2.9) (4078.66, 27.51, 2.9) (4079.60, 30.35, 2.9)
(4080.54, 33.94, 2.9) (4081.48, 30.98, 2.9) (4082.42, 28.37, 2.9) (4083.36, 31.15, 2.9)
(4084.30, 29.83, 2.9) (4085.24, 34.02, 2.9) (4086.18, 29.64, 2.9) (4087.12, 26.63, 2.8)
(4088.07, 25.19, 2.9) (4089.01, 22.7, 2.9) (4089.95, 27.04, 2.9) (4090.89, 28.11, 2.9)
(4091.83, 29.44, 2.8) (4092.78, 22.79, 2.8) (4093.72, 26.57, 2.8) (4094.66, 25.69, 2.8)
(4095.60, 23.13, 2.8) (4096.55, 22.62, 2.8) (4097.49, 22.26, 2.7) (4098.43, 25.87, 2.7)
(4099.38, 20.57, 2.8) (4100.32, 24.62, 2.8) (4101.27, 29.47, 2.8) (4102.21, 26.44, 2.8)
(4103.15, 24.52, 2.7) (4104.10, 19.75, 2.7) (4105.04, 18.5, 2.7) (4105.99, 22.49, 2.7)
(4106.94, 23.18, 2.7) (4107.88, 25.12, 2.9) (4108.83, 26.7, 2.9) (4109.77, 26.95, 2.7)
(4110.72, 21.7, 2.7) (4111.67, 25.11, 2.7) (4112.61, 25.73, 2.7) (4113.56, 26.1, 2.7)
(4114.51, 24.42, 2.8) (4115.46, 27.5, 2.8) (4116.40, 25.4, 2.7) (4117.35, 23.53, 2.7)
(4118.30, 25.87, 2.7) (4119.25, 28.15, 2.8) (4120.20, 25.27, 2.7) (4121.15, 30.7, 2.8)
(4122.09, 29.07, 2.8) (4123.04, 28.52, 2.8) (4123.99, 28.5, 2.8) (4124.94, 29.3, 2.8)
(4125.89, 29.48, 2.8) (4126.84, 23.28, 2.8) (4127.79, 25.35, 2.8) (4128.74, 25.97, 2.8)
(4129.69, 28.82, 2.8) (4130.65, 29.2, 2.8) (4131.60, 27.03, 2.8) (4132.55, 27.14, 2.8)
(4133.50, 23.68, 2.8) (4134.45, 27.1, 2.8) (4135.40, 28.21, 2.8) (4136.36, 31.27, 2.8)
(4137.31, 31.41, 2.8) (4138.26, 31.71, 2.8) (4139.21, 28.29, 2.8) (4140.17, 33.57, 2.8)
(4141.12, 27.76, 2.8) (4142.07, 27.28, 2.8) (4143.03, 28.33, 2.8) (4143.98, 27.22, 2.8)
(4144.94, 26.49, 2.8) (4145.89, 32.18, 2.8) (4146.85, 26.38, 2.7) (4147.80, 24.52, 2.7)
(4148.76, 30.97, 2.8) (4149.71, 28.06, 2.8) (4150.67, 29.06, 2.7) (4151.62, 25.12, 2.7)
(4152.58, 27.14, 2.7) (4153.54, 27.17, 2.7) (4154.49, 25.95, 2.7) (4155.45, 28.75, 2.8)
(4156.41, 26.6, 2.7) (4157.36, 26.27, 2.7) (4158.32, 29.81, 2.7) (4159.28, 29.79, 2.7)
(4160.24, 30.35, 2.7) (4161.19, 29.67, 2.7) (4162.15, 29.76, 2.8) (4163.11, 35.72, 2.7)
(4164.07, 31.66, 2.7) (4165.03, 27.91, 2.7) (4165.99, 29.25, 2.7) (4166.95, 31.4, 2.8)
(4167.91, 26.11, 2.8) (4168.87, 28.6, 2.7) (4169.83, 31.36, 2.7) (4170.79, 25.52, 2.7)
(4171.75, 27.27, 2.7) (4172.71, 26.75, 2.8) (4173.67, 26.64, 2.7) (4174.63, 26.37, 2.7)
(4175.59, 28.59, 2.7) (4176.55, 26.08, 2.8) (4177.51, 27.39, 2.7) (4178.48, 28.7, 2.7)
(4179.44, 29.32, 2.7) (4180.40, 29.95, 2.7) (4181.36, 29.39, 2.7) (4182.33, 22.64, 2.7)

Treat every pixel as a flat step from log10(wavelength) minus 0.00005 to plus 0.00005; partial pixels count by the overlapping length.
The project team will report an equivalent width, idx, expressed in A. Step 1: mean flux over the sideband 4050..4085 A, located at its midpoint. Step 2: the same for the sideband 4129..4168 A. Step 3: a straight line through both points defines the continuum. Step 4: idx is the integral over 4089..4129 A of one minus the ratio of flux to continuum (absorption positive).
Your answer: 4.8 A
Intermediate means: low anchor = 29.2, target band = 25.5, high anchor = 28.6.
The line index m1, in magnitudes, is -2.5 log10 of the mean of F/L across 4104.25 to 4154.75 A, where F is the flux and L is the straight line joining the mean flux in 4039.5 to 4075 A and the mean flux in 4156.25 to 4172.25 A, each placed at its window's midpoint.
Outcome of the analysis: 0.09 mag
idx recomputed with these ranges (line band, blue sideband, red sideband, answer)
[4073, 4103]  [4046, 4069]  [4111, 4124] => 1.30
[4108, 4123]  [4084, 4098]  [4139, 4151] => 0.61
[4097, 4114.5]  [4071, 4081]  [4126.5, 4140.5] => 2.27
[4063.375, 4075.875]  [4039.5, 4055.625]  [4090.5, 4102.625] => -0.35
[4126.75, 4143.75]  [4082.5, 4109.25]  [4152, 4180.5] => -0.61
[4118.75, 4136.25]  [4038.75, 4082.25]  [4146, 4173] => 0.71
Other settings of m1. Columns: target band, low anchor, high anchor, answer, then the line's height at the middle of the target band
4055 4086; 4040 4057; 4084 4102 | -0.03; 28.2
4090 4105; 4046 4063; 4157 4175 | 0.20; 29.6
